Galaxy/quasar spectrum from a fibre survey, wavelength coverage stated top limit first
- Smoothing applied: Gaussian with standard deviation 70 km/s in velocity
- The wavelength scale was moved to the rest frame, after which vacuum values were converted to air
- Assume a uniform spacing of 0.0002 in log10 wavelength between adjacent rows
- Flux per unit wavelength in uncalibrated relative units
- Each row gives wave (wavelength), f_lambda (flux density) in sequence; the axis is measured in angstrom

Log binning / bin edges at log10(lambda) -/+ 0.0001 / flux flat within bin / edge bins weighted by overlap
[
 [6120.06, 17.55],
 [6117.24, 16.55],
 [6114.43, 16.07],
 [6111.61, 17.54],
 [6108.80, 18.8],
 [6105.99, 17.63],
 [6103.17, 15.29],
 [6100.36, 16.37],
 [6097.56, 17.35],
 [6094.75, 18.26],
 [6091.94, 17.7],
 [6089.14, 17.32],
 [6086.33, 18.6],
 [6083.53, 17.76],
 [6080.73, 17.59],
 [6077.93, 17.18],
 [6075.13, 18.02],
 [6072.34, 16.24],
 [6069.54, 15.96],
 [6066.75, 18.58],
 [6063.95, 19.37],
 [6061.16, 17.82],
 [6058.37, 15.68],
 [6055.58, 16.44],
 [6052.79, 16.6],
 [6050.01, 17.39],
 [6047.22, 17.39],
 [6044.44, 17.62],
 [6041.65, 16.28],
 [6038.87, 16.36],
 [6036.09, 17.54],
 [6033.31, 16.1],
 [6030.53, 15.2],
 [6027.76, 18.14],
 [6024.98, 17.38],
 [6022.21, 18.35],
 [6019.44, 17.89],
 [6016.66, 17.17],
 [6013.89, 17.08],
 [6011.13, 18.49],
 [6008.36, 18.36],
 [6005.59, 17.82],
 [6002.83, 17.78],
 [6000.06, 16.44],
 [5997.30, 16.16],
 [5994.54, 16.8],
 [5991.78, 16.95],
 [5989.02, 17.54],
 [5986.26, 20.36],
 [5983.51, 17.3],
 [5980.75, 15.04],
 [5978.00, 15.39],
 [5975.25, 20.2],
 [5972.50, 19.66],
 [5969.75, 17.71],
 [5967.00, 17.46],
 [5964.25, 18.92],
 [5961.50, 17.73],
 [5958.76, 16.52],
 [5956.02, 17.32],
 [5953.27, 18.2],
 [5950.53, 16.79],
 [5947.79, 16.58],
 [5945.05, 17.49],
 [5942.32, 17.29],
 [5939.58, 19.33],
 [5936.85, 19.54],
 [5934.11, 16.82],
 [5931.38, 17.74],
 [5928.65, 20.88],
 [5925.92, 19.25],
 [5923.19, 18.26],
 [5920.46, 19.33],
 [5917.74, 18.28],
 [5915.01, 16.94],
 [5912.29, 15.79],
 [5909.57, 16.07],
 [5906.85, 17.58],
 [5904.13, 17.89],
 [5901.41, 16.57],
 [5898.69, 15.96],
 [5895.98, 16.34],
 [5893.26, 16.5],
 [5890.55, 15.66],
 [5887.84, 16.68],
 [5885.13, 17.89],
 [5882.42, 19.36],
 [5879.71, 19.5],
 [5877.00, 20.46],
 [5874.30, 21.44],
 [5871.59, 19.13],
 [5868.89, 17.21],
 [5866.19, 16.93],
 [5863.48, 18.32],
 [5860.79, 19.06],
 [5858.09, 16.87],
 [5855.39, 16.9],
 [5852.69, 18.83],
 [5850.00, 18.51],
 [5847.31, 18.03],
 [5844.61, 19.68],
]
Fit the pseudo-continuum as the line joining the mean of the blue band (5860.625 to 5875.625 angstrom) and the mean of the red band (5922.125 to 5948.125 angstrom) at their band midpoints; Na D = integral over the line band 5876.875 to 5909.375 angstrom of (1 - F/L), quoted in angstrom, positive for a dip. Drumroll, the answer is 2.07 angstrom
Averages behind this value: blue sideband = 18.6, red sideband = 18.4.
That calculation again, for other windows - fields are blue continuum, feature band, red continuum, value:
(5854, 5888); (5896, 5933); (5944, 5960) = 0.2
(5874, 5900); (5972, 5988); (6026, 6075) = -0.5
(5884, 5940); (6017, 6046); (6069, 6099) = 0.7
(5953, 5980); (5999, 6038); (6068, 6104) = 0.4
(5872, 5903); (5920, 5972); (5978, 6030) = -1.2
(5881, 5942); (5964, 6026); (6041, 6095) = -0.4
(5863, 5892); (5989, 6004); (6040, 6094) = 0.7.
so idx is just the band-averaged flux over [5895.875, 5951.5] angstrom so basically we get 17.7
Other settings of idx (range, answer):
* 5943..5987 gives 17.6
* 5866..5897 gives 18.2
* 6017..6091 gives 17.3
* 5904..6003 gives 17.7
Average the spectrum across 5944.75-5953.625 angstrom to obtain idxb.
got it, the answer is 17.1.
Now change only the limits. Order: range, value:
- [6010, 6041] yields 17.2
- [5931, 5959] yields 17.6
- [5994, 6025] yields 17.5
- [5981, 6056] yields 17.3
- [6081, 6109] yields 17.5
